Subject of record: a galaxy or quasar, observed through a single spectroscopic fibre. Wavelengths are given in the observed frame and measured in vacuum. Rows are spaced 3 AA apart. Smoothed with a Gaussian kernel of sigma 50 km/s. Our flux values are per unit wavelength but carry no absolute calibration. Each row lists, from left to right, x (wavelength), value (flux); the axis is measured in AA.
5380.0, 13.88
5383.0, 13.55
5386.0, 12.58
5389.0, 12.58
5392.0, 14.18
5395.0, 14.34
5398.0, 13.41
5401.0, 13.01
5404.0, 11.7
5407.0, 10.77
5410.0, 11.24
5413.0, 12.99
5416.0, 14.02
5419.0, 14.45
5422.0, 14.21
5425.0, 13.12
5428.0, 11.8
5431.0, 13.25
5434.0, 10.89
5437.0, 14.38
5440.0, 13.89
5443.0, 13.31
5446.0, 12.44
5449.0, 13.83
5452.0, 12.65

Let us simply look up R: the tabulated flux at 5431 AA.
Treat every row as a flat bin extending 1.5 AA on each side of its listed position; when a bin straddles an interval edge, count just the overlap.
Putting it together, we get 13.25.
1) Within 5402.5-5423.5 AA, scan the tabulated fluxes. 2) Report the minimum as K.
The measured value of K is 10.77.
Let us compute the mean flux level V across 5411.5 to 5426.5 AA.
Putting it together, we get 13.8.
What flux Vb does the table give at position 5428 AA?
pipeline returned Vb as 11.8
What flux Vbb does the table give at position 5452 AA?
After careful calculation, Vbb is 12.65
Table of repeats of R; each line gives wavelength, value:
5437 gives 14.38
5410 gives 11.24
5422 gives 14.21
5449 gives 13.83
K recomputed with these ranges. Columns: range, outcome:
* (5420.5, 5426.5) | 13.12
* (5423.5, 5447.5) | 10.89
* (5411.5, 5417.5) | 12.99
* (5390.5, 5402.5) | 13.01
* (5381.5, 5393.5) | 12.58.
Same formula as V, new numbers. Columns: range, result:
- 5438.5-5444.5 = 13.6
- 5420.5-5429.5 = 13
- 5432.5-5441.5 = 13.1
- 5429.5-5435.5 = 12.1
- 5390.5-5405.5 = 13.3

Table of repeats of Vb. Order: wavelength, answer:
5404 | 11.7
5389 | 12.58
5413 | 12.99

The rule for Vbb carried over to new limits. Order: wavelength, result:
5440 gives 13.89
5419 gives 14.45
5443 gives 13.31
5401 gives 13.01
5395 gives 14.34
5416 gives 14.02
